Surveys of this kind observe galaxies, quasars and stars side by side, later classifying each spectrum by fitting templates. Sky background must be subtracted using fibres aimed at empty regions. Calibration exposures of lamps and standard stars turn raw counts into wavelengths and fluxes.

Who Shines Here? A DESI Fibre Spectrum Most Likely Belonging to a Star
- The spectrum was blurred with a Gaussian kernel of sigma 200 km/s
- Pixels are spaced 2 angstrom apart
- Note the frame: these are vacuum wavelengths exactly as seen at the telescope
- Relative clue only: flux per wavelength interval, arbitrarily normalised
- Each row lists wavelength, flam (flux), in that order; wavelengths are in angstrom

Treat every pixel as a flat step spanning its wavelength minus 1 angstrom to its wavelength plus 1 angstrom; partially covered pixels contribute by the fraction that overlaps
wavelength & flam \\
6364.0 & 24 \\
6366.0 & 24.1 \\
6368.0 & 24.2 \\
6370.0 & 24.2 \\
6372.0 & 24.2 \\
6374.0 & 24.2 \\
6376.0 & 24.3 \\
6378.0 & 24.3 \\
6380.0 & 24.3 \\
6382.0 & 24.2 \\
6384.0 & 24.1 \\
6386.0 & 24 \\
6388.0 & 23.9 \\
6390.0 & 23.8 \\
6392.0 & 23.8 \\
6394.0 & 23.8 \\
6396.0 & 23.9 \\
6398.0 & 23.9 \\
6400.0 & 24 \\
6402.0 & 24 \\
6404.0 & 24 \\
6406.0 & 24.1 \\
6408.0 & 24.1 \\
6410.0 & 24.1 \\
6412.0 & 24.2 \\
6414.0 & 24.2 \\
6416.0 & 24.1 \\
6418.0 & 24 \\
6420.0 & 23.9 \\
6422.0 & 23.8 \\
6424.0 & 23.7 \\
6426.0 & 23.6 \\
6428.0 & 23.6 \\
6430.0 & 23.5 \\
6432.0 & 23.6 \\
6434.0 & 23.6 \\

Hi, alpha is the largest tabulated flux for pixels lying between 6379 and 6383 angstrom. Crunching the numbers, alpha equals 24.3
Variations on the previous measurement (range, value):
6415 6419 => 24.1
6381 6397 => 24.2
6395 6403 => 24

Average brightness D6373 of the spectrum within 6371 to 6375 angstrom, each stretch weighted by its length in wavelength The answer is 24.2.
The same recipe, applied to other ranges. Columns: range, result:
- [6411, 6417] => 24.2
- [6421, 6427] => 23.7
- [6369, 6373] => 24.2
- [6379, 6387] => 24.1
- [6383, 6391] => 24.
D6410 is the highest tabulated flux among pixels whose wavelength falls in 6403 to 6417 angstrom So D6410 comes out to 24.2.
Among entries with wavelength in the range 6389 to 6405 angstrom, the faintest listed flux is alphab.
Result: 23.8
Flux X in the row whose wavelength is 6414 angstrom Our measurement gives 24.2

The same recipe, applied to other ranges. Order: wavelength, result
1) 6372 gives 24.2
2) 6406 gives 24.1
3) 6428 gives 23.6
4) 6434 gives 23.6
